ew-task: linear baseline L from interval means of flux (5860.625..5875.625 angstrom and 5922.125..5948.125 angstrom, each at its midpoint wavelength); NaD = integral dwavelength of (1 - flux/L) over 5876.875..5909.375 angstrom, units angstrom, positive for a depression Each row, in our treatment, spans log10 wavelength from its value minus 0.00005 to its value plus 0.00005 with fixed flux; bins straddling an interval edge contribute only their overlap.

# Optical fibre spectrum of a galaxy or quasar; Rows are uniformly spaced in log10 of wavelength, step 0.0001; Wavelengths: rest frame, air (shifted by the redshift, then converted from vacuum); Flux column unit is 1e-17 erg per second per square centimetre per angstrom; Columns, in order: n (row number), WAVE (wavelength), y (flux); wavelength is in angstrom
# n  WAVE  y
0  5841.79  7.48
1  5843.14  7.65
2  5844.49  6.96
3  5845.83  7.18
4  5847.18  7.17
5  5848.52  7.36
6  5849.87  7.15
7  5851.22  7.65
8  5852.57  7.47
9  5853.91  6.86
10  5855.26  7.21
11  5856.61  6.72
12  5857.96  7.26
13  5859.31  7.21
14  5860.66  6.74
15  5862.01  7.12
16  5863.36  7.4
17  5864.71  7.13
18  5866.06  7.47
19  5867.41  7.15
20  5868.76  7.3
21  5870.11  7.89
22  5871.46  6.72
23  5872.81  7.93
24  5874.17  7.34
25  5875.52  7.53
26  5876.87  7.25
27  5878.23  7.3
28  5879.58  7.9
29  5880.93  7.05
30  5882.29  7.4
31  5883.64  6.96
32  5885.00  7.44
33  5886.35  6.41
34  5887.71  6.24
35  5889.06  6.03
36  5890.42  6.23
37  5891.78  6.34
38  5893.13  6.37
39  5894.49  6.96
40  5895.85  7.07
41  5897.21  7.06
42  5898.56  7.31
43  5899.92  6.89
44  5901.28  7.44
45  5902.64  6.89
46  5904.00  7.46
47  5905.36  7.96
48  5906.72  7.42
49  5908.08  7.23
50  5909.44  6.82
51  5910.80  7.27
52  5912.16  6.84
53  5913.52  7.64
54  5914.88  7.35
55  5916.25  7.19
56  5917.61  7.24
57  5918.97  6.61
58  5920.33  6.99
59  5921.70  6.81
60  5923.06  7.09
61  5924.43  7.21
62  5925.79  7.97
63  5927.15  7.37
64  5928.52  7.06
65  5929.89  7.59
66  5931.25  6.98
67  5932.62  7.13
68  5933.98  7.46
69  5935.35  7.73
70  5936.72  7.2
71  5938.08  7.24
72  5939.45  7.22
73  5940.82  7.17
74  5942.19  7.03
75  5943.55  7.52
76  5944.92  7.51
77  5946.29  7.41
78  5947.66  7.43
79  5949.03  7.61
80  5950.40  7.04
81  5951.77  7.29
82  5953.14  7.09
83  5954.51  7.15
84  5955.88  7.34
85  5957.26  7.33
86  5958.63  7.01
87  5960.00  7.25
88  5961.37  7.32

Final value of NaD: 1.38 angstrom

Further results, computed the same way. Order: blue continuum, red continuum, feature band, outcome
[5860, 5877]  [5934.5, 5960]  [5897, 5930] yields 0.3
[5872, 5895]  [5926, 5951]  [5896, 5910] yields -0.3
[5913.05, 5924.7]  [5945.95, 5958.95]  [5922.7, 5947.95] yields -0.5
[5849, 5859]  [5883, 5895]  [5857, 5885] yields -1.7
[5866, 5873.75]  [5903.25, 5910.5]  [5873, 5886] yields 0.1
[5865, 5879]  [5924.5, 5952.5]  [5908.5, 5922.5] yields 0.5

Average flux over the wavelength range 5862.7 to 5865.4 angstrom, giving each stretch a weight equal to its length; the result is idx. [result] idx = 7.27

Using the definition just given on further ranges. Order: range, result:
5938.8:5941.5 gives 7.19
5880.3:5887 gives 7.05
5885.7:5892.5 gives 6.25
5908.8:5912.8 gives 6.98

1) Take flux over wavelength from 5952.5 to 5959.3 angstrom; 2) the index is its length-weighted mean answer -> 7.18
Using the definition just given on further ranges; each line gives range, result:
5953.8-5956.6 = 7.23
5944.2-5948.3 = 7.45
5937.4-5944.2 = 7.24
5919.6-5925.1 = 7.01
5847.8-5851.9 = 7.38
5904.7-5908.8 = 7.53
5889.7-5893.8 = 6.31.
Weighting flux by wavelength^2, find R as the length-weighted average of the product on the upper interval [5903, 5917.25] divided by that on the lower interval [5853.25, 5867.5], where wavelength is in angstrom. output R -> 1.0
